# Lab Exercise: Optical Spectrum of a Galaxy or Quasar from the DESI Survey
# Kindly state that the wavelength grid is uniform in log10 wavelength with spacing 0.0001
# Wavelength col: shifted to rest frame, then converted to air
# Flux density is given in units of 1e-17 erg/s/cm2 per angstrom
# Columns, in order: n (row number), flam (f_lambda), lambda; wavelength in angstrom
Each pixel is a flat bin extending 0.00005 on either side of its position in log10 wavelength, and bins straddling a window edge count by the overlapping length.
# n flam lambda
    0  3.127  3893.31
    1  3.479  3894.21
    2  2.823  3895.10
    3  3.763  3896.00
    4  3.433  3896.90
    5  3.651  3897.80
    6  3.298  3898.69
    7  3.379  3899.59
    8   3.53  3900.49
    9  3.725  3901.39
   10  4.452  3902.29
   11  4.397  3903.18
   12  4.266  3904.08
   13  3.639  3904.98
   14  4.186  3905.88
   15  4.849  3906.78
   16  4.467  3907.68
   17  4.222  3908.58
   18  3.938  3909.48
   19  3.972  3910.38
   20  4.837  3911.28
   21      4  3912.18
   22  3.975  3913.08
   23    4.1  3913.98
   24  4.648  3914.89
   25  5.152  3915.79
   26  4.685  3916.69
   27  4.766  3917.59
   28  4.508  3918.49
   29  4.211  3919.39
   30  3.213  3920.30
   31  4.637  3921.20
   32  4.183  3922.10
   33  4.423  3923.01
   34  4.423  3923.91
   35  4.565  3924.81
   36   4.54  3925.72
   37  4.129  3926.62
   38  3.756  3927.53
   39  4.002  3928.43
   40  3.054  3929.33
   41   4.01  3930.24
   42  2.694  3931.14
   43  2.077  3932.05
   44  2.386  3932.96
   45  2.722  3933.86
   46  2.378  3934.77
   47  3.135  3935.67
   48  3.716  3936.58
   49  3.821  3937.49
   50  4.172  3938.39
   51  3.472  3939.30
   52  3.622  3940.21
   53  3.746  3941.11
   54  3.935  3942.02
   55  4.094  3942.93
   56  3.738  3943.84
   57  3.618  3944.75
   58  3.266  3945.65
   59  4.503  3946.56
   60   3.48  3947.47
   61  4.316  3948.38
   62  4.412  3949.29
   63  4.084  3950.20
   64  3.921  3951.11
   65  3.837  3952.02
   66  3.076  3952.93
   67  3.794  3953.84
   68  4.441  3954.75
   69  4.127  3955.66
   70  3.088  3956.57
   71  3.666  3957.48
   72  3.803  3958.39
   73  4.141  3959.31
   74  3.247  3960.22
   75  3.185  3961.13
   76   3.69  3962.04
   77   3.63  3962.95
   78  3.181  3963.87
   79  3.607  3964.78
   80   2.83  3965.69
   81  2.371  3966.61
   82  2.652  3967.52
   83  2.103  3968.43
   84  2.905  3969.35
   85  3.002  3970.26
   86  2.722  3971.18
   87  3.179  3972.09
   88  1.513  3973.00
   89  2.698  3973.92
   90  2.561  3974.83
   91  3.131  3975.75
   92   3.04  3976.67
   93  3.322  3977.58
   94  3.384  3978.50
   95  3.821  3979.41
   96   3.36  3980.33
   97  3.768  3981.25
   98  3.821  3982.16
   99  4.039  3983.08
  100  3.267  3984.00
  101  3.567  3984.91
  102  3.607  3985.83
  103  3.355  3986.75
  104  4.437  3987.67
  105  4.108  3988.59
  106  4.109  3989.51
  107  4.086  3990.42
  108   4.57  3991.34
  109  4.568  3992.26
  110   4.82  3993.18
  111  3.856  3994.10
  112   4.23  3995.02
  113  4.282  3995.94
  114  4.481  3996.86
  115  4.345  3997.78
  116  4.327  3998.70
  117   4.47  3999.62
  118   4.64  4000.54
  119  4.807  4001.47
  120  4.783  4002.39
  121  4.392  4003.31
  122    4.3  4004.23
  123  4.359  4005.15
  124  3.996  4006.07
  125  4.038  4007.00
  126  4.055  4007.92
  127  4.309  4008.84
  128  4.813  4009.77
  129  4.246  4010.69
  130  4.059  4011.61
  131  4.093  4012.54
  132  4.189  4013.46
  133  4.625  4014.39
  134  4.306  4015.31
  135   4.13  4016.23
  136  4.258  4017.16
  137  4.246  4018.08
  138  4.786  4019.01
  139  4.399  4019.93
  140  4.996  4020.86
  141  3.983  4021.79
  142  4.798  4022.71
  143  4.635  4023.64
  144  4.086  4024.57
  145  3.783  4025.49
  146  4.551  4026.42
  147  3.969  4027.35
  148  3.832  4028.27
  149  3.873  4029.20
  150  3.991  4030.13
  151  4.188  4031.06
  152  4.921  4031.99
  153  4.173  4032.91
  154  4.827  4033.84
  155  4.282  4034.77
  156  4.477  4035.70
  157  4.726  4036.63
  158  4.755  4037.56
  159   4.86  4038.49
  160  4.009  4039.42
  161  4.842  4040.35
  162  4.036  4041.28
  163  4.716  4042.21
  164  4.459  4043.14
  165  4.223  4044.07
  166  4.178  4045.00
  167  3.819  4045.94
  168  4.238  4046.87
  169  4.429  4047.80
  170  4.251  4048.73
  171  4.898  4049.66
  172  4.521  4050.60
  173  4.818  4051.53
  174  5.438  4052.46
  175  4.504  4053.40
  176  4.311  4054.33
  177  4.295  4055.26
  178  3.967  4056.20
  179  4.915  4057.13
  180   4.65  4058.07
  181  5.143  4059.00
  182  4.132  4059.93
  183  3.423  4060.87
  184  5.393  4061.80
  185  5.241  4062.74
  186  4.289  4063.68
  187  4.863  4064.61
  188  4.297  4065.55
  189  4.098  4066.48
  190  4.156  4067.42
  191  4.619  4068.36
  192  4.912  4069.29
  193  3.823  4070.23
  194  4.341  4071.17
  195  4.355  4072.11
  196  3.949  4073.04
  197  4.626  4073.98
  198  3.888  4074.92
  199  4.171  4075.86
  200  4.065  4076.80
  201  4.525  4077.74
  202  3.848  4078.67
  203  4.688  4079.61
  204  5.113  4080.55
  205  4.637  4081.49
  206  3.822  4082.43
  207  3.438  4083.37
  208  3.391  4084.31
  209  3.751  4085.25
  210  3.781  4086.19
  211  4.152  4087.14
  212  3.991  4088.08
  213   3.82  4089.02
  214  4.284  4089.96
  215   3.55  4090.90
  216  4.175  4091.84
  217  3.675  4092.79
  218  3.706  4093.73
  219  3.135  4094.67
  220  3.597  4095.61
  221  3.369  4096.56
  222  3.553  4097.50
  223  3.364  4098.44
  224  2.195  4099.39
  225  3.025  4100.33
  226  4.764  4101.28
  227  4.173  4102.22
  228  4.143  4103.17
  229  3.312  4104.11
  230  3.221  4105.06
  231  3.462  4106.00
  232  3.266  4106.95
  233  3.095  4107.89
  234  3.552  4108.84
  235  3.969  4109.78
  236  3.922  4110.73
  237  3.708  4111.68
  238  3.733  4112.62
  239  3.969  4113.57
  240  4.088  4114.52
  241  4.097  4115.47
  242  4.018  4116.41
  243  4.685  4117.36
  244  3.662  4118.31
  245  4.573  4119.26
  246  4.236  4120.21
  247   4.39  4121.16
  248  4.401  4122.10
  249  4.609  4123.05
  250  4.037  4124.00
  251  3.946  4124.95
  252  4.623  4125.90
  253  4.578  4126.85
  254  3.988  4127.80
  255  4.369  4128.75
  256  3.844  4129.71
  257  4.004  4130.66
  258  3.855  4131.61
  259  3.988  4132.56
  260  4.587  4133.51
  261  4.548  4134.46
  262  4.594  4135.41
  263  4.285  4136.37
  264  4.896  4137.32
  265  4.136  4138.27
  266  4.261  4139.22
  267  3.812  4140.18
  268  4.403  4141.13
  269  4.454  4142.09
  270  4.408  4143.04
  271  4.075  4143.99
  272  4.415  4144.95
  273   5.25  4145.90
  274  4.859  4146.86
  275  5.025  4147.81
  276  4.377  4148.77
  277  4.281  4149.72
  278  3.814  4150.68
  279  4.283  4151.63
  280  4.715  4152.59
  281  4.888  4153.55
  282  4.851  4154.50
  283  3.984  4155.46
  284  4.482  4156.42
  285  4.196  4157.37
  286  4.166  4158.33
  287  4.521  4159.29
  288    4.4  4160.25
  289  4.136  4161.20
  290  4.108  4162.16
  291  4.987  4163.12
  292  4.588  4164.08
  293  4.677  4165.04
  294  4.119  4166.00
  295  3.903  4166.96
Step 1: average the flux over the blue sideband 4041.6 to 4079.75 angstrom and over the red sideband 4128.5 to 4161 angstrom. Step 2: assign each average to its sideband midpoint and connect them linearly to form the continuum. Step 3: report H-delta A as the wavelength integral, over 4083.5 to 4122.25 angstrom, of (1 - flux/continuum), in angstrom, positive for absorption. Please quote 5.5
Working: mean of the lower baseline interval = 4.42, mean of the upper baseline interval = 4.38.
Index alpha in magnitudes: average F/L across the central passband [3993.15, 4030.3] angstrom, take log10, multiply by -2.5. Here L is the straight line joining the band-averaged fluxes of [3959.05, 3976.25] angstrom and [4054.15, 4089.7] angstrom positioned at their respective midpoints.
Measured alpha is -0.225 mag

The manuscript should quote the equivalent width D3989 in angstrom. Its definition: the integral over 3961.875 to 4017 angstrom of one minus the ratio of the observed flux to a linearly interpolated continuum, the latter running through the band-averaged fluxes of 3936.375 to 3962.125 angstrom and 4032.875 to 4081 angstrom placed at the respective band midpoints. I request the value 3.6 angstrom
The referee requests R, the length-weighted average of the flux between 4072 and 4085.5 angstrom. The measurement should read 4.15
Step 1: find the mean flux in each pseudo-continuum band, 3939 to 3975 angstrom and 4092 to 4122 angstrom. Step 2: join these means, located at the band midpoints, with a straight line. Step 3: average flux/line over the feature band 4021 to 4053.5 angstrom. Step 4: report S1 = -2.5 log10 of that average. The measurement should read -0.22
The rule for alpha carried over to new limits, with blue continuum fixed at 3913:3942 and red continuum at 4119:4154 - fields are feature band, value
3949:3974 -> 0.18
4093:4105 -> 0.21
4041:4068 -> -0.08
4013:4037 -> -0.07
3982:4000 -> -0.03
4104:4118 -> 0.15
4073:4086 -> 0.02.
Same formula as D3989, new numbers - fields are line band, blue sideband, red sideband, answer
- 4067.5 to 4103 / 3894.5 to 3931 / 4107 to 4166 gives 2.3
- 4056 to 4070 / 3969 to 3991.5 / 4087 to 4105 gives -3.7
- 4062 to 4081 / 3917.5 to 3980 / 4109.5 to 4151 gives -1.8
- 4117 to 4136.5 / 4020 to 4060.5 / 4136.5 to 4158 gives 0.7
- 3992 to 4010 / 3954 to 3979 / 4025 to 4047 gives -3.1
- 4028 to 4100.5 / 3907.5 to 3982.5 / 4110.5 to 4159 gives -3.0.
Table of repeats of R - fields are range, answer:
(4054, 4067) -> 4.5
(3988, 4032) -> 4.32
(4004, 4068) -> 4.4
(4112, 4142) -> 4.23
